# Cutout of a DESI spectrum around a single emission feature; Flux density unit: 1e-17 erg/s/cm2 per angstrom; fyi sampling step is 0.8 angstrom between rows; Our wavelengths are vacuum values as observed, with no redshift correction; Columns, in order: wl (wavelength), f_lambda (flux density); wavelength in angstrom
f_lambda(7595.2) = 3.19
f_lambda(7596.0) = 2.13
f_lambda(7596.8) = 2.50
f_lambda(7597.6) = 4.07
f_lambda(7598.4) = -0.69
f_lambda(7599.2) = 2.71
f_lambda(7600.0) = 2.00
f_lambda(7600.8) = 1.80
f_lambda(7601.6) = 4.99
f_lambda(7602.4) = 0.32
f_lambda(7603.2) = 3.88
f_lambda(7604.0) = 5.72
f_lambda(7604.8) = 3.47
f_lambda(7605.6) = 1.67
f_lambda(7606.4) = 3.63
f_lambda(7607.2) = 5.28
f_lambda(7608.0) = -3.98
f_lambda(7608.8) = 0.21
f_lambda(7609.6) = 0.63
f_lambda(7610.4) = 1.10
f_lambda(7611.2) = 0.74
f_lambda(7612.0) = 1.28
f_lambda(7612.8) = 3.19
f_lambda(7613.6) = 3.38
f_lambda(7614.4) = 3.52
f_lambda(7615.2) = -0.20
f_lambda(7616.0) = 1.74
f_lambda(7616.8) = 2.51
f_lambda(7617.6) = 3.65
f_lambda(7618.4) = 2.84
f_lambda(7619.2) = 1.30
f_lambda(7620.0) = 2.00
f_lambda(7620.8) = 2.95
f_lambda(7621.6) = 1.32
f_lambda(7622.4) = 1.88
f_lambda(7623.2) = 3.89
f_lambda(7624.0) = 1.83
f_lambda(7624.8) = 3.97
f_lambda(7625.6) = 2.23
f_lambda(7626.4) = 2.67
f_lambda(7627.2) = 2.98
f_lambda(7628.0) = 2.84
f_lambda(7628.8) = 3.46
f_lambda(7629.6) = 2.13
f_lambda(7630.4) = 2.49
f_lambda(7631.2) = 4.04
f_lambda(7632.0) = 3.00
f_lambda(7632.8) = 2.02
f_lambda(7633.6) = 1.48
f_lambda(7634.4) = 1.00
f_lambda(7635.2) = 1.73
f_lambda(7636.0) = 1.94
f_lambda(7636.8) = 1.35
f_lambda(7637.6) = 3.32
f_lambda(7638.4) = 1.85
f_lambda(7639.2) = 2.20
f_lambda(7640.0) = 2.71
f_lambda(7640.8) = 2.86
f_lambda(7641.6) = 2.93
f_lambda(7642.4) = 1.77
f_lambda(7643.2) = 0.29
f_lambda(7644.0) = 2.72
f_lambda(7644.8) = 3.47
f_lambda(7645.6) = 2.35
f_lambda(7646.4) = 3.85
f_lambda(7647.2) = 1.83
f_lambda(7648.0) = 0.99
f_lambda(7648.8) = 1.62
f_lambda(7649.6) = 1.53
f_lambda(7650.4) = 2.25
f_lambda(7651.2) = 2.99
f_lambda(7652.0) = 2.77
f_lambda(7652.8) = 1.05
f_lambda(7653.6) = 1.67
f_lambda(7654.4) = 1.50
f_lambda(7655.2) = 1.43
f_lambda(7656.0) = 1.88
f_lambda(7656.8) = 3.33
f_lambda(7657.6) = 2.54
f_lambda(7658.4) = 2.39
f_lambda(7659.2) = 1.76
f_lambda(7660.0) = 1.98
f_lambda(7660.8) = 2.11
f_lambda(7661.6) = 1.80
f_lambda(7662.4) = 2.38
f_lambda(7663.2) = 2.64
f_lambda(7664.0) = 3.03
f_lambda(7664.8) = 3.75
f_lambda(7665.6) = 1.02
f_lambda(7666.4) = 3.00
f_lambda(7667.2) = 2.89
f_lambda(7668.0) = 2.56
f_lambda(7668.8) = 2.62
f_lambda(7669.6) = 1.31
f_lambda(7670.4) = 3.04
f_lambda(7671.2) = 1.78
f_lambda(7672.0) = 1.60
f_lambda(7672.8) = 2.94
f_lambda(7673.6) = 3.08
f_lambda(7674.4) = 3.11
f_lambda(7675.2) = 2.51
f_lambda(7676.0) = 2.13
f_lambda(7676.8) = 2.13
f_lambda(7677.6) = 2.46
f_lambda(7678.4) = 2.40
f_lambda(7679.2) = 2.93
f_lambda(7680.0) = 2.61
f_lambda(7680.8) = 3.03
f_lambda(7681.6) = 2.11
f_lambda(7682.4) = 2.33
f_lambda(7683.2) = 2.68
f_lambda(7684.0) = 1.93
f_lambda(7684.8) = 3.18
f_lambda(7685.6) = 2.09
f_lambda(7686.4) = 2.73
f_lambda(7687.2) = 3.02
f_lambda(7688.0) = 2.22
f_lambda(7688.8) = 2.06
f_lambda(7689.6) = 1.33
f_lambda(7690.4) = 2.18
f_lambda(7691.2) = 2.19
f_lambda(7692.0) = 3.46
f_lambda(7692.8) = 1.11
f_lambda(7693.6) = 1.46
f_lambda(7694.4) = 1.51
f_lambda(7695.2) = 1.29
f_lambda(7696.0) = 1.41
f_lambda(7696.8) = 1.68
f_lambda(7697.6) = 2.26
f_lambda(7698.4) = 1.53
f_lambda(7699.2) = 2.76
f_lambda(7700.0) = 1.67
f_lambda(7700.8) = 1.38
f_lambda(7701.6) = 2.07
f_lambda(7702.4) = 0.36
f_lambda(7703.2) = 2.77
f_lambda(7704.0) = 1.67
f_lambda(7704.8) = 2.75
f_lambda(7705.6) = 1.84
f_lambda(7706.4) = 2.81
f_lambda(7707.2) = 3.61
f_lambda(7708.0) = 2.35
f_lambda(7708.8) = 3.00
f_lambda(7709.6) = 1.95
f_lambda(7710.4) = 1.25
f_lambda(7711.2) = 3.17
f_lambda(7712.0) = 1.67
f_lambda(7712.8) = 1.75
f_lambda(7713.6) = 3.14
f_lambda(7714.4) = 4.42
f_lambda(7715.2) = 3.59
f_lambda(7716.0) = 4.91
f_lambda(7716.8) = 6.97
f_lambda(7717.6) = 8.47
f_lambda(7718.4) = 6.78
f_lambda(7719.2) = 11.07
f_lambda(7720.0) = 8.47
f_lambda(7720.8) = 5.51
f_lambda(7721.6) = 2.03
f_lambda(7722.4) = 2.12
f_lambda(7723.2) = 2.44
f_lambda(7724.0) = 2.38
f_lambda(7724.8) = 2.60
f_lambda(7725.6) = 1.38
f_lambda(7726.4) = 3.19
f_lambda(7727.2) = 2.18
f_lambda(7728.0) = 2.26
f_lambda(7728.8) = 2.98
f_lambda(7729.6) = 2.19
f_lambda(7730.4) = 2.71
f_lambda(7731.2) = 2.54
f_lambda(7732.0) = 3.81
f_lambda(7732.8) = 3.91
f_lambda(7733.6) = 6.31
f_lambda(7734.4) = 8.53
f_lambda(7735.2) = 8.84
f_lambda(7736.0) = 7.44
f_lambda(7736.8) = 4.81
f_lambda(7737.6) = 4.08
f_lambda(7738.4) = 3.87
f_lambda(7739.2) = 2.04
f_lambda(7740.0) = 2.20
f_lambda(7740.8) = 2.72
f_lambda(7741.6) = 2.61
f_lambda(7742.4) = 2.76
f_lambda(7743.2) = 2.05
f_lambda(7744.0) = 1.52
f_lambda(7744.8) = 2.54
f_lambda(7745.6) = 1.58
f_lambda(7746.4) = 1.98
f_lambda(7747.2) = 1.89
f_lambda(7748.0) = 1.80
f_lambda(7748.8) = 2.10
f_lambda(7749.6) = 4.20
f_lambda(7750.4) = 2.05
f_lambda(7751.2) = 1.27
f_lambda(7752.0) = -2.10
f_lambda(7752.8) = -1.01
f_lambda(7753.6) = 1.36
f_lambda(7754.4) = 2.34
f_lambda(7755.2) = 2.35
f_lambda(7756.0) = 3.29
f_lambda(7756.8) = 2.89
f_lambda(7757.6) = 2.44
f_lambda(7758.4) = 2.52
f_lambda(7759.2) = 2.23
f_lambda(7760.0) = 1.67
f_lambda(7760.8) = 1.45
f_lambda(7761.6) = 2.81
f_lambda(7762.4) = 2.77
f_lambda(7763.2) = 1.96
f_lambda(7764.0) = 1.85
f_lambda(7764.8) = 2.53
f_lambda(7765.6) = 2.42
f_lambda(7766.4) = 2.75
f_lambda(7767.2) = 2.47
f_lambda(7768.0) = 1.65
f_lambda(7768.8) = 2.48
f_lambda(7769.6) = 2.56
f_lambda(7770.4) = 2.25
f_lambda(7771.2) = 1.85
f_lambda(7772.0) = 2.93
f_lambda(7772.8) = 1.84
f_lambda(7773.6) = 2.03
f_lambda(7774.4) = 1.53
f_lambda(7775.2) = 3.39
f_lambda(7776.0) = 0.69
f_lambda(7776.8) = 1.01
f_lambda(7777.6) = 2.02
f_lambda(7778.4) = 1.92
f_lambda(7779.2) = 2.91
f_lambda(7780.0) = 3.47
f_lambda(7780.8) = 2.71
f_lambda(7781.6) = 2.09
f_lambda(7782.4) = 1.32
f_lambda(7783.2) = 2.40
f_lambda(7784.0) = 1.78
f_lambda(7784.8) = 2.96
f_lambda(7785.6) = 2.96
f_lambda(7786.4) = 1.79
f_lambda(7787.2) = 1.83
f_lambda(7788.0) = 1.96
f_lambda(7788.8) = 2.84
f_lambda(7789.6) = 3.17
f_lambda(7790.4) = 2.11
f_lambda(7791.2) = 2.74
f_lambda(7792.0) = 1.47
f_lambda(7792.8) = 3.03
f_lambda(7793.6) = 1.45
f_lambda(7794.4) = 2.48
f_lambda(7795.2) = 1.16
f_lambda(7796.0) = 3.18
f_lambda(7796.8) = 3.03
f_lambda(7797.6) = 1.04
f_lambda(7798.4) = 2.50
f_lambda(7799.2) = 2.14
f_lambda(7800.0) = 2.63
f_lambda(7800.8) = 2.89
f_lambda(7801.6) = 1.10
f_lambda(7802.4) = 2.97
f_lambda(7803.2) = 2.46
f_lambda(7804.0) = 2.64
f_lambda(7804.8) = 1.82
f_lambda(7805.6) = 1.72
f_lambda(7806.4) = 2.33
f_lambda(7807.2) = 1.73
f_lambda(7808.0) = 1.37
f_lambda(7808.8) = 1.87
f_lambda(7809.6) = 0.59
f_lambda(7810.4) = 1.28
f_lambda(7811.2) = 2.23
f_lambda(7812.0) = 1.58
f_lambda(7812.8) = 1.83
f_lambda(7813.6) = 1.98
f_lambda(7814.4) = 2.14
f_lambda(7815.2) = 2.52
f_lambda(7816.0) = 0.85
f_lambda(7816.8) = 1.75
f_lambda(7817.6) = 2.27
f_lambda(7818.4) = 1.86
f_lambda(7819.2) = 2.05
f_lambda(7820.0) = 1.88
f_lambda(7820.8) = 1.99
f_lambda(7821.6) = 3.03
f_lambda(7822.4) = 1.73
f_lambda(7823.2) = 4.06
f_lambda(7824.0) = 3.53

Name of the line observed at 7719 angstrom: [S II] 6716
